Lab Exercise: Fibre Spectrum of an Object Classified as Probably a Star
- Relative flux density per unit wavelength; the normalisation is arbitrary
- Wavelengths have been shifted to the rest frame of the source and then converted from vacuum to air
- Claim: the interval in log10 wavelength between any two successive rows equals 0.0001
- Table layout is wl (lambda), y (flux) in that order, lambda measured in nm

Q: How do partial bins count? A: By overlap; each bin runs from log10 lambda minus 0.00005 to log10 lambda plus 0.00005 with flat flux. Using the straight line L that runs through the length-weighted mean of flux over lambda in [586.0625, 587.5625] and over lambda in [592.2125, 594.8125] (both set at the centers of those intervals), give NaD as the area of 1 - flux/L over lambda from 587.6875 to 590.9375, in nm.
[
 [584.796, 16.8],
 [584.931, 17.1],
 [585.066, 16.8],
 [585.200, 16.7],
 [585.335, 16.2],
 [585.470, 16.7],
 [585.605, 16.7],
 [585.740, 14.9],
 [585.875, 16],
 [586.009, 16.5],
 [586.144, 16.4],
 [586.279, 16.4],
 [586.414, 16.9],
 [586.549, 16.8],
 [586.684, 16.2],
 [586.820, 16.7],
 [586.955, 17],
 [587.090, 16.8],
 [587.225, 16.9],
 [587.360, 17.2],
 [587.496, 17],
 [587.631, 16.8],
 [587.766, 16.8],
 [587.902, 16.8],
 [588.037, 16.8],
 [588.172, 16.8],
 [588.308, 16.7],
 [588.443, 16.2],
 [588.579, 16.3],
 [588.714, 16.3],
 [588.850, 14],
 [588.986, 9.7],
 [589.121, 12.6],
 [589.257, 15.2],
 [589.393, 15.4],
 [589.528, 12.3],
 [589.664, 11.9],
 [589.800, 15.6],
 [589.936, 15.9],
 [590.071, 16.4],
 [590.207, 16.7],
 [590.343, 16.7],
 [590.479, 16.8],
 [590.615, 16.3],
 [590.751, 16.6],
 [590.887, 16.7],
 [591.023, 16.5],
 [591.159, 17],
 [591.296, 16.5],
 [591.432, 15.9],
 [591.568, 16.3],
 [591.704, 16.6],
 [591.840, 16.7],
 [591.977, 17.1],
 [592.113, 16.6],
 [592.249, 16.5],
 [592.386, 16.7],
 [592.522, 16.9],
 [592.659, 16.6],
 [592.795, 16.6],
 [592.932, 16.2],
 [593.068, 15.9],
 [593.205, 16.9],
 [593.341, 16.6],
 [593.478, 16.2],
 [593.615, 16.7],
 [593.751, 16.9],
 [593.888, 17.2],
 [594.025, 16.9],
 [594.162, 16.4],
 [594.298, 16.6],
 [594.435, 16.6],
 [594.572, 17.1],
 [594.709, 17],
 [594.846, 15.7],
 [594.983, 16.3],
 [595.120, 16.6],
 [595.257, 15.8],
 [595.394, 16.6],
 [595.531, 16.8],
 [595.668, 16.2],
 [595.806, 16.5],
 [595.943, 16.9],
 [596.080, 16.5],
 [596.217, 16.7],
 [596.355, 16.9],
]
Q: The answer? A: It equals 0.239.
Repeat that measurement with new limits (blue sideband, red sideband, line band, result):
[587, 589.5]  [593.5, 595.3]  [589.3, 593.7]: 0.00 nm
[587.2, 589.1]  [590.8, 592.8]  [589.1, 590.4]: 0.10 nm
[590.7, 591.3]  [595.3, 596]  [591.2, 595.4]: 0.01 nm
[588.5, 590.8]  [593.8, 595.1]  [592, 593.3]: -0.04 nm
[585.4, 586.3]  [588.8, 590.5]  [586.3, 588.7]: -0.20 nm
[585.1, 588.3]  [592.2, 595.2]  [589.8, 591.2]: 0.01 nm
